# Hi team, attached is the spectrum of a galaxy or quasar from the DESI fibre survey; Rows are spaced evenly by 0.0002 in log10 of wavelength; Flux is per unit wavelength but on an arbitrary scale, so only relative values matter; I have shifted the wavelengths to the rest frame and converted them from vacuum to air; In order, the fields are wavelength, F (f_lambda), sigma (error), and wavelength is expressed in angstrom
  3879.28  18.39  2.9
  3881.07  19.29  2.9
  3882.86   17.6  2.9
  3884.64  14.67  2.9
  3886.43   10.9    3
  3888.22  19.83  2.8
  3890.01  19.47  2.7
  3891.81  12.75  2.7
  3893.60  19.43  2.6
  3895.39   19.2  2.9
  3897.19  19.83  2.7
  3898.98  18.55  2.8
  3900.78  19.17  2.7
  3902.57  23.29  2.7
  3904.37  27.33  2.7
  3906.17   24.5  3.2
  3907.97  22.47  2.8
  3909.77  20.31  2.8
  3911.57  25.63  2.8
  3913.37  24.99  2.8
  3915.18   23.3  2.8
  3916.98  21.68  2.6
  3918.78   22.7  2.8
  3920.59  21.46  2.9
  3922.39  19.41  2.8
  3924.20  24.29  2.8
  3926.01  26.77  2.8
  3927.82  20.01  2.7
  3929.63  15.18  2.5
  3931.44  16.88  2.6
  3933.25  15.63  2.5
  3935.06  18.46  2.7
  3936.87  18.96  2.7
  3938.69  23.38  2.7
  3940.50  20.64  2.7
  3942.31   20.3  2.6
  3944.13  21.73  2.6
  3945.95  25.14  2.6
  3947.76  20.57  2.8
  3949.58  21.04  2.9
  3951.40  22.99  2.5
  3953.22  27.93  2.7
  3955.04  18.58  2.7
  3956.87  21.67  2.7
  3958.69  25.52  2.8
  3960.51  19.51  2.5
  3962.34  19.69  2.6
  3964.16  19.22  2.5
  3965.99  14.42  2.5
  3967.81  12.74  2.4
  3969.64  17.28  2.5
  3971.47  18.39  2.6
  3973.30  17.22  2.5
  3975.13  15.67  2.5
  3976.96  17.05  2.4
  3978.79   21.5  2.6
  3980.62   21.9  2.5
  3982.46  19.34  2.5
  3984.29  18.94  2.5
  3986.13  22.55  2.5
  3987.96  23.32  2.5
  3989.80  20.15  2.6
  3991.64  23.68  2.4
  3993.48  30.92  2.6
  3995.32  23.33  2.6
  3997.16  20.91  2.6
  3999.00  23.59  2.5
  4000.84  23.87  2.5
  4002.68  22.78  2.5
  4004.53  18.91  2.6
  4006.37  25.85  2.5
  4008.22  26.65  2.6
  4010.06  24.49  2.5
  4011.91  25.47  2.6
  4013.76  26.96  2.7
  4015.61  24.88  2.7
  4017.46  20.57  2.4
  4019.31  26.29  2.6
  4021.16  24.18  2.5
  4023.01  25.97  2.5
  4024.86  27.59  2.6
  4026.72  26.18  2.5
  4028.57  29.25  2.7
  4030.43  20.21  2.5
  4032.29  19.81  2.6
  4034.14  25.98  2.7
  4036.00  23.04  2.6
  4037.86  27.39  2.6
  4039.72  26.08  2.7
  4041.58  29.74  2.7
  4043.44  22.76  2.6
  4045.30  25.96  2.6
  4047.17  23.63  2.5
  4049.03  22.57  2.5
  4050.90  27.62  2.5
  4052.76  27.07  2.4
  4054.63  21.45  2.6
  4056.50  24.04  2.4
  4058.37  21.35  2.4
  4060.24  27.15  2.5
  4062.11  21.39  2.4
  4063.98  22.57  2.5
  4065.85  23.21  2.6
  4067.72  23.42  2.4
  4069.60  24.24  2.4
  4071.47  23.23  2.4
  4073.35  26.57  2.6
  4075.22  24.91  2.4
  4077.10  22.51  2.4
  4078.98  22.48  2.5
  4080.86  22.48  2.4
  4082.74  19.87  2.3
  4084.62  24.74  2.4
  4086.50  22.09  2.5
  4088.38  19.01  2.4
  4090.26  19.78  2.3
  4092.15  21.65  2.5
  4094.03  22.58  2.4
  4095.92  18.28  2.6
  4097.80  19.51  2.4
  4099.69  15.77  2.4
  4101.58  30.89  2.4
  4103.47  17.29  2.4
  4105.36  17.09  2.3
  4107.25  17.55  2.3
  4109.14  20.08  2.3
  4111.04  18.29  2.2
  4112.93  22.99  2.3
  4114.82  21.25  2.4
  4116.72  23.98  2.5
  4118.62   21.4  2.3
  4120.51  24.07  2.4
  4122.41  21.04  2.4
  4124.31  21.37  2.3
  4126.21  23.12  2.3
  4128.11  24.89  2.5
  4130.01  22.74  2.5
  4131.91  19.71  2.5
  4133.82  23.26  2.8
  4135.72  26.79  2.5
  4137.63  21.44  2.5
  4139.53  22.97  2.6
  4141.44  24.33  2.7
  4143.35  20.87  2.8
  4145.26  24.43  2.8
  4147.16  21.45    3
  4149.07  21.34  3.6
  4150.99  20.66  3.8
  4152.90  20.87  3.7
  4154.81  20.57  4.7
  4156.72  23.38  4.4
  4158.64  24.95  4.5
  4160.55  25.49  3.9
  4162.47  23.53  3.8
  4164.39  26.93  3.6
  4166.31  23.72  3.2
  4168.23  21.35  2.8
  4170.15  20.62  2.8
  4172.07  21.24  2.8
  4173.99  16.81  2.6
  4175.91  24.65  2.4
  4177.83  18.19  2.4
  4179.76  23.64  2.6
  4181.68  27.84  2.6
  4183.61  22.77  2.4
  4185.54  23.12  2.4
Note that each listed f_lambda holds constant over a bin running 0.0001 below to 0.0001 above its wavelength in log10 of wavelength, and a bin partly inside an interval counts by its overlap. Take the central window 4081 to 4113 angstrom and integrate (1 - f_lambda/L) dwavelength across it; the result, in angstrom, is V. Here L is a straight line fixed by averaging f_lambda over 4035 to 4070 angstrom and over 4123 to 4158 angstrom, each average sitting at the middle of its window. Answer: 4.1 angstrom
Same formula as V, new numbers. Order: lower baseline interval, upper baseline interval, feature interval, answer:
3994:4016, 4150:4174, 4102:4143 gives 2.0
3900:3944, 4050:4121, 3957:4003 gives 2.6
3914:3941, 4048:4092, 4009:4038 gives -3.2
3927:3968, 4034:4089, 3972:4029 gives -3.1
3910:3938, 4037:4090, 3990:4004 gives -0.8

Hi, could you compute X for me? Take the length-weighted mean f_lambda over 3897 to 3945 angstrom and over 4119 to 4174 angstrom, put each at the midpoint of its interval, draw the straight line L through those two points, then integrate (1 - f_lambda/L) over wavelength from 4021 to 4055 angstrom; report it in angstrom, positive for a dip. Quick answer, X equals -4.8 angstrom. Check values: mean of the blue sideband 21.4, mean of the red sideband 22.6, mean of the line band 25.2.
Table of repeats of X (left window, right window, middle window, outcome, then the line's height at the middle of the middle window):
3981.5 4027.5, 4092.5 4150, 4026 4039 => -0.7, 23.4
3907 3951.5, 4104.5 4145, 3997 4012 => -1.5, 21.6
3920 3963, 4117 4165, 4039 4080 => -4.0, 22.1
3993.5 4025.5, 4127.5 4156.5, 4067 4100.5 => 2.1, 23.3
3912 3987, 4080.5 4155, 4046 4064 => -2.4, 21.1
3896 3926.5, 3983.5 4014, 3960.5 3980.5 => 4.9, 23.3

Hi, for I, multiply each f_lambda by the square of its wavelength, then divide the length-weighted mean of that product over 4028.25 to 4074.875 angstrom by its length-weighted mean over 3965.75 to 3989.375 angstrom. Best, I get 1.35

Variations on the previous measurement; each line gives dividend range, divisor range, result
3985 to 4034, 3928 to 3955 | 1.22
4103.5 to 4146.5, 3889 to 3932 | 1.15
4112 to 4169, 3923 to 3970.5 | 1.24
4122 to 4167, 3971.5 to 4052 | 1.04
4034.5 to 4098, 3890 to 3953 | 1.19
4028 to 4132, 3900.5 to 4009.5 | 1.13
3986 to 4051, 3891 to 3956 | 1.21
